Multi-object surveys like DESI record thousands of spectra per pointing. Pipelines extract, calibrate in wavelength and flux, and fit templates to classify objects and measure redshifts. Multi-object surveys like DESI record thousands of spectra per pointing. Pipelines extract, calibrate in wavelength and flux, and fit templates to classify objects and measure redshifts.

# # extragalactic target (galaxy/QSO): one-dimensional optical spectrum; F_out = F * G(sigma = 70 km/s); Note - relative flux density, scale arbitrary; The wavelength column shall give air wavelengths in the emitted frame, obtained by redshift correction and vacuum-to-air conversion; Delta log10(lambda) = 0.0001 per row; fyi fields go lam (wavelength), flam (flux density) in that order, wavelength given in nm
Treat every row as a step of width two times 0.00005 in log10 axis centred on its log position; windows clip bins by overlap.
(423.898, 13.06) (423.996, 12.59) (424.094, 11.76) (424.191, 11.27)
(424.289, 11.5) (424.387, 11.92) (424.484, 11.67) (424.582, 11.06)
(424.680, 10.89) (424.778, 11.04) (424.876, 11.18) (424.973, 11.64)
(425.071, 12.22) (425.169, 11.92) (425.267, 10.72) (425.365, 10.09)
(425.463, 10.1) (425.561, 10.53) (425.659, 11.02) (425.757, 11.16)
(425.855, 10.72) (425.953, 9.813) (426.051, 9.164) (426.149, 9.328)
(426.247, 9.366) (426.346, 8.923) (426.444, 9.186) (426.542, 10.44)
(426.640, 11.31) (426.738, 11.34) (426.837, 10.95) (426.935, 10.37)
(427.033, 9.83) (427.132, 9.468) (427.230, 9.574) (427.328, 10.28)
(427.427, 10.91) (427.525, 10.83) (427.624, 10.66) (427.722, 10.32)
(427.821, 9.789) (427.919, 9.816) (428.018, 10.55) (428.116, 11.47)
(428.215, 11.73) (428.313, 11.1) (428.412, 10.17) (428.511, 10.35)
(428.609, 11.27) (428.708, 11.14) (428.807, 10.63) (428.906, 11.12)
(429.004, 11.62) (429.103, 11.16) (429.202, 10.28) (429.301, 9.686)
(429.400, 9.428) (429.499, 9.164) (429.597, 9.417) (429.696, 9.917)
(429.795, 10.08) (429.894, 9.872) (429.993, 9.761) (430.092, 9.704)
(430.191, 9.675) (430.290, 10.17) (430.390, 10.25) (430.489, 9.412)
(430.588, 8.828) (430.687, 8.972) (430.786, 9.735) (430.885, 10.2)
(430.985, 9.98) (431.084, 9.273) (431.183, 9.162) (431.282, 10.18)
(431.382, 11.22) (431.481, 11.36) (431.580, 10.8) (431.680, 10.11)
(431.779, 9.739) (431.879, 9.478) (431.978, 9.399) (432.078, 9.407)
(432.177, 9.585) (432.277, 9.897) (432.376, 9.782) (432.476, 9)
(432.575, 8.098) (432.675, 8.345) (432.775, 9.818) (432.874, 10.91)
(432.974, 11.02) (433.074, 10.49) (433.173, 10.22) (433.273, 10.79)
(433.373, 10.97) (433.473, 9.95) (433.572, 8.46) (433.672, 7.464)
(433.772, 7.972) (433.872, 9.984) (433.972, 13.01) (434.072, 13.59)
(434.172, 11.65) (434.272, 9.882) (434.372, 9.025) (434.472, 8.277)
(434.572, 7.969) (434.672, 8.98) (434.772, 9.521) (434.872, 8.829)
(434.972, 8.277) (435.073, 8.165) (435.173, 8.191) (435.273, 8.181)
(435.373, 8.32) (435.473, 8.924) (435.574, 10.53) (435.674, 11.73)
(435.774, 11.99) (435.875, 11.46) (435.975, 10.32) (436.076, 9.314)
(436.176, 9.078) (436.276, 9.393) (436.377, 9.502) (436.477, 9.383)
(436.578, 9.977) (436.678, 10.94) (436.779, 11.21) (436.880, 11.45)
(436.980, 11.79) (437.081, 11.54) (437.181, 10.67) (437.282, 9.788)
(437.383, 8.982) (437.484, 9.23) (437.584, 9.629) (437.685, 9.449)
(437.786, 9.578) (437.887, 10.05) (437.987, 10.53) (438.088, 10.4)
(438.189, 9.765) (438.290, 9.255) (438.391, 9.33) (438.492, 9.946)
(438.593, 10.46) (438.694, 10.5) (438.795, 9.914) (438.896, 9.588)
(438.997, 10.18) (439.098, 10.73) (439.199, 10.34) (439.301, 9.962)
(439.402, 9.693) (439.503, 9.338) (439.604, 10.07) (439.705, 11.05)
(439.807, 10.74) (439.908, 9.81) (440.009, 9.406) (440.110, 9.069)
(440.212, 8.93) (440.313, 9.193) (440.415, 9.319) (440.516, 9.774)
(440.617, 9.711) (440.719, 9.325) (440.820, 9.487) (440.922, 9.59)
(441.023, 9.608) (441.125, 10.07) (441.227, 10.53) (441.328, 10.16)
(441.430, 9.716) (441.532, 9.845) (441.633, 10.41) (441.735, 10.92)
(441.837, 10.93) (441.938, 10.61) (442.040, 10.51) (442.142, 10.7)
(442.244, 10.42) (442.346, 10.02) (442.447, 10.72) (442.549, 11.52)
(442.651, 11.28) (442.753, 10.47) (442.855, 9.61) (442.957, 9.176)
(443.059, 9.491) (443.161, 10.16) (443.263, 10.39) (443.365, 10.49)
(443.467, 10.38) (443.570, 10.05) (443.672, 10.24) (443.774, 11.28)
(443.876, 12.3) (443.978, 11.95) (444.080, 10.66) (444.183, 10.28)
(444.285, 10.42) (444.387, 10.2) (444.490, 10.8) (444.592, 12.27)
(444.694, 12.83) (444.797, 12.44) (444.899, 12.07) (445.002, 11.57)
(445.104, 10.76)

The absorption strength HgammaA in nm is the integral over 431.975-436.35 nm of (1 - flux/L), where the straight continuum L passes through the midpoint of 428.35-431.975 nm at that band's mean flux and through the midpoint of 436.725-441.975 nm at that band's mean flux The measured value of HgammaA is 0.16 nm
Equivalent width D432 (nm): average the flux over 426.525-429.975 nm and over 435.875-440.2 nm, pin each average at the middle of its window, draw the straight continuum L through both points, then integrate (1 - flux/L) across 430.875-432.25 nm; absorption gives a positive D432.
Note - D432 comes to 0.04 nm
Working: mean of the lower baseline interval 10.5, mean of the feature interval 9.98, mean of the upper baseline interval 10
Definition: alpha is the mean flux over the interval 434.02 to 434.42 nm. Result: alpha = 11.1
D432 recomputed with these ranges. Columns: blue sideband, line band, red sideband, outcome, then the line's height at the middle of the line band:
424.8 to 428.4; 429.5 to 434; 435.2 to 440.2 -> 0.21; 10.3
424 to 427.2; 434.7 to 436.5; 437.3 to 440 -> 0.11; 10.1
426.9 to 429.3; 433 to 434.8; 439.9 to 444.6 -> 0.09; 10.4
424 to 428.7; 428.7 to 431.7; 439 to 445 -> 0.15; 10.6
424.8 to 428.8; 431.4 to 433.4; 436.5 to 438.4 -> 0.07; 10.3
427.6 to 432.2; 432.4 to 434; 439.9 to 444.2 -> 0.07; 10.2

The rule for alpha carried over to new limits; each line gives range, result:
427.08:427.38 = 9.77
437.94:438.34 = 9.97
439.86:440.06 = 9.63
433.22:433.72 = 9.54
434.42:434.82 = 8.69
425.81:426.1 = 9.89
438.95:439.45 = 10.2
